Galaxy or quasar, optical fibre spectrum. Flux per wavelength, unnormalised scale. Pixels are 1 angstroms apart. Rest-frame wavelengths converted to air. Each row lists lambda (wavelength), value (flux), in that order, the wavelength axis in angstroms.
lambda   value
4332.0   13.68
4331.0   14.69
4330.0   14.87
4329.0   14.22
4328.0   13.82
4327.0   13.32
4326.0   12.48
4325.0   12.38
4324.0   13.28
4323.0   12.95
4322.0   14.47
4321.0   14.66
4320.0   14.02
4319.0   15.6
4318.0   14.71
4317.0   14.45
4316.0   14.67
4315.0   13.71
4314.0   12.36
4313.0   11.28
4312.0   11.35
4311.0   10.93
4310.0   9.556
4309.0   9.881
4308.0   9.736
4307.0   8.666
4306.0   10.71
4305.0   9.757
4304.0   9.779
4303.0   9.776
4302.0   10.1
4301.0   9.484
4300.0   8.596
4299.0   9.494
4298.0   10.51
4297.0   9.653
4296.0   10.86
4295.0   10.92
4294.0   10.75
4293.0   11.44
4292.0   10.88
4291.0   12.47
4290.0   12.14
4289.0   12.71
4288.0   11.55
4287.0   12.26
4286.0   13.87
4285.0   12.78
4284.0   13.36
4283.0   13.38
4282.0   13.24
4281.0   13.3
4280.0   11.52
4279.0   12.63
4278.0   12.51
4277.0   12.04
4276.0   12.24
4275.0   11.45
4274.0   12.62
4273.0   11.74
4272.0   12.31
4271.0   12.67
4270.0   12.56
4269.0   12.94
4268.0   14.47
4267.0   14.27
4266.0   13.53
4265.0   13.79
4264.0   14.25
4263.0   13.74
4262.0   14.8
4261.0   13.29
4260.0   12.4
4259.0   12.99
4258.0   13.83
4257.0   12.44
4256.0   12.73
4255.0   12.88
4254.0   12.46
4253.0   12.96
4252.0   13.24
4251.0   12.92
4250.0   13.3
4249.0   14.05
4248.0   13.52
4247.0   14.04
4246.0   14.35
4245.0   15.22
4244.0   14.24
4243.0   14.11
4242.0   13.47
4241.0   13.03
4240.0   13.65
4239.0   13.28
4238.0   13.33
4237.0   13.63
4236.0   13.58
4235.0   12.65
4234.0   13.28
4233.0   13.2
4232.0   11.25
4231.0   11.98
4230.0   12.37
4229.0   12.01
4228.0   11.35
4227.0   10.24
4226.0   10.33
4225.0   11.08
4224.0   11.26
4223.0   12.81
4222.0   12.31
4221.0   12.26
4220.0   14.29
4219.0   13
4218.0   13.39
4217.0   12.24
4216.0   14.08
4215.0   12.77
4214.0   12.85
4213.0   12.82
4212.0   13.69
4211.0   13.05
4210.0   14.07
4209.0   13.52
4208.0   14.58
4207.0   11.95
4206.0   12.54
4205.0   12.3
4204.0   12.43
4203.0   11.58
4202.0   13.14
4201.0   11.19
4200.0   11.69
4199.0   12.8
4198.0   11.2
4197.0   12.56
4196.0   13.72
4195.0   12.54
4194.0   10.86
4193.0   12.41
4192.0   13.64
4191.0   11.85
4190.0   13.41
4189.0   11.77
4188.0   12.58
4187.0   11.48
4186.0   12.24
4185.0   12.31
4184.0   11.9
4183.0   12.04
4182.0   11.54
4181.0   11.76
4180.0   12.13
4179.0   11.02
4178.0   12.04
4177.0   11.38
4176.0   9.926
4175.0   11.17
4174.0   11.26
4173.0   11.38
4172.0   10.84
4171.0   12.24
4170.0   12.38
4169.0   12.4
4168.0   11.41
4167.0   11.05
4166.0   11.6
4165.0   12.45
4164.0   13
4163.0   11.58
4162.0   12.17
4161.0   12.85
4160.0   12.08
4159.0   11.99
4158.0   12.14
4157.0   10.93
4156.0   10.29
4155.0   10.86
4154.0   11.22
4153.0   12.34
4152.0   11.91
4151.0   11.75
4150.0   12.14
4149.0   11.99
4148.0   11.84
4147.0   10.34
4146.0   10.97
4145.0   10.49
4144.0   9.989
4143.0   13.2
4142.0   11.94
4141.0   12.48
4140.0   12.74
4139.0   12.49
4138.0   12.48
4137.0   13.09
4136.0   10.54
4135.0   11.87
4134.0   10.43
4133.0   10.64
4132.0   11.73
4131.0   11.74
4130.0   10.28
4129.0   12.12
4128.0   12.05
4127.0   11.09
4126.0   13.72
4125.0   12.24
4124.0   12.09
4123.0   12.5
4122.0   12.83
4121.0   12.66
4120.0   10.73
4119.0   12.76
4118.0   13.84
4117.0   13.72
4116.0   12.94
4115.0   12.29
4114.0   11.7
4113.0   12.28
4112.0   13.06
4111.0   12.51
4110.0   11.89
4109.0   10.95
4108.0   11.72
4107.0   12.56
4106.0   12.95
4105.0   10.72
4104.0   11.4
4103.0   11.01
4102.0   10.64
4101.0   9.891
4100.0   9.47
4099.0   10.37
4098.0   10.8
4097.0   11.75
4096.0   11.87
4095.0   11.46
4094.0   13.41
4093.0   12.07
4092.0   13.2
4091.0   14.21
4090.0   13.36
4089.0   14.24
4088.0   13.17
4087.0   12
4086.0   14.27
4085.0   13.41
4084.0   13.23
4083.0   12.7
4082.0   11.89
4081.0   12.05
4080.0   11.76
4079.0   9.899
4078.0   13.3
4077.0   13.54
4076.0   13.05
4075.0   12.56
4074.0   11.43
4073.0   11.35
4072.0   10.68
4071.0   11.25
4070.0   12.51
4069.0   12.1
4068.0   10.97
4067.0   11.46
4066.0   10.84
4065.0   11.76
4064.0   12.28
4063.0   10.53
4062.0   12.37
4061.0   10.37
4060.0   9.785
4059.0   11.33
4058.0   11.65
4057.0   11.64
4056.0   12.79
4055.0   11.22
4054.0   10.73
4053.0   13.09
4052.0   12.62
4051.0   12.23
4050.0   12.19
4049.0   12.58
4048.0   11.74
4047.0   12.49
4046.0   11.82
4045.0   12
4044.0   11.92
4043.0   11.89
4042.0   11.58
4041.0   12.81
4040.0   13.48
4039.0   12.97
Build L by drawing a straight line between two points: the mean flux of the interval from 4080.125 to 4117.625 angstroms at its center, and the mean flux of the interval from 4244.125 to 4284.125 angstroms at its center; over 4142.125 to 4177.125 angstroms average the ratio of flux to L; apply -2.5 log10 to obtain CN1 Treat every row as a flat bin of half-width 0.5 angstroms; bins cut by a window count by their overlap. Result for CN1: 0.09 mag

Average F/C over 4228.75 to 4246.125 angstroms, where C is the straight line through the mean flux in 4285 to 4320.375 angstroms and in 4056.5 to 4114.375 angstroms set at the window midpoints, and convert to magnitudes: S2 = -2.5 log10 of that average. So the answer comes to -0.15 mag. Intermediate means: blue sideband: 11.9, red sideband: 11.4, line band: 13.3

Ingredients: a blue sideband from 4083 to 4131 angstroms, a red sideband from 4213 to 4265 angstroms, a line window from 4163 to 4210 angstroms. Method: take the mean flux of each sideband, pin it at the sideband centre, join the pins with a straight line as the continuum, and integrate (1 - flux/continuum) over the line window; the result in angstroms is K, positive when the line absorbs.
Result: 2.2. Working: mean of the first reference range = 12.2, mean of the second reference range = 13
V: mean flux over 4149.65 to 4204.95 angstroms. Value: 11.9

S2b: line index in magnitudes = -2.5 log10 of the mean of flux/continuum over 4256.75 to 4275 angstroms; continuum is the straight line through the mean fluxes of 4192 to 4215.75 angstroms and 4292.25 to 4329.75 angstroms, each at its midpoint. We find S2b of -0.09 mag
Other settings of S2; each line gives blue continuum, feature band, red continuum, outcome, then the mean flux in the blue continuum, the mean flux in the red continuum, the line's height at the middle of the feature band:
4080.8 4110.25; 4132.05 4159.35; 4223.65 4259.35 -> 0.07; 12.1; 12.9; 12.4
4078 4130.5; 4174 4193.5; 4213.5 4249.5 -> 0.06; 12.2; 12.9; 12.6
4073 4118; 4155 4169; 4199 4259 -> 0.07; 12.2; 12.9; 12.5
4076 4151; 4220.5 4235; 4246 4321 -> 0.03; 12.1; 12.3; 12.2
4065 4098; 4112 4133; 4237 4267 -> 0.03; 12.3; 13.5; 12.6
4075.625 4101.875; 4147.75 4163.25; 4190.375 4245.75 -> 0.07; 12.3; 12.7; 12.5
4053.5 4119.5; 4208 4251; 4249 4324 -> -0.07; 12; 12.3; 12.2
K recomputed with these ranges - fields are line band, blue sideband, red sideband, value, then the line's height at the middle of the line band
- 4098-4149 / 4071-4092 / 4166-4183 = 1.3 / 12.1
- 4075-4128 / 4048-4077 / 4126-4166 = -2.4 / 11.7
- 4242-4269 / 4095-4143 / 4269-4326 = -3.8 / 11.9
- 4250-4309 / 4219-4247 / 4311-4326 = 4.8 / 13.1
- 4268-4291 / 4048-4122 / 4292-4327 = -1.9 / 11.6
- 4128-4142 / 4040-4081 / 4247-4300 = 0.4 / 12.1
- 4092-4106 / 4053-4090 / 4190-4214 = 1.0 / 12.1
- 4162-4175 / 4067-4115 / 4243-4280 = 0.8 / 12.6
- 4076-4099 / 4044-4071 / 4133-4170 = -1.7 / 11.7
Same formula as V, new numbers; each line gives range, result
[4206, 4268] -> 13.1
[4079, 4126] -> 12.2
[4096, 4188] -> 11.8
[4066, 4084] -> 11.9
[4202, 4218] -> 13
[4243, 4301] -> 12.6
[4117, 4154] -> 11.9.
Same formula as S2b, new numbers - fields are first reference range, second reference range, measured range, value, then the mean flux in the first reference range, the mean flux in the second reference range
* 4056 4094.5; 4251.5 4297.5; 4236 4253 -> -0.09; 12.2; 12.6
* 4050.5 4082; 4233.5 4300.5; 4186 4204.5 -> 0.01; 11.7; 12.8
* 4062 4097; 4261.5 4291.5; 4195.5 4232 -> 0.02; 12.3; 12.9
